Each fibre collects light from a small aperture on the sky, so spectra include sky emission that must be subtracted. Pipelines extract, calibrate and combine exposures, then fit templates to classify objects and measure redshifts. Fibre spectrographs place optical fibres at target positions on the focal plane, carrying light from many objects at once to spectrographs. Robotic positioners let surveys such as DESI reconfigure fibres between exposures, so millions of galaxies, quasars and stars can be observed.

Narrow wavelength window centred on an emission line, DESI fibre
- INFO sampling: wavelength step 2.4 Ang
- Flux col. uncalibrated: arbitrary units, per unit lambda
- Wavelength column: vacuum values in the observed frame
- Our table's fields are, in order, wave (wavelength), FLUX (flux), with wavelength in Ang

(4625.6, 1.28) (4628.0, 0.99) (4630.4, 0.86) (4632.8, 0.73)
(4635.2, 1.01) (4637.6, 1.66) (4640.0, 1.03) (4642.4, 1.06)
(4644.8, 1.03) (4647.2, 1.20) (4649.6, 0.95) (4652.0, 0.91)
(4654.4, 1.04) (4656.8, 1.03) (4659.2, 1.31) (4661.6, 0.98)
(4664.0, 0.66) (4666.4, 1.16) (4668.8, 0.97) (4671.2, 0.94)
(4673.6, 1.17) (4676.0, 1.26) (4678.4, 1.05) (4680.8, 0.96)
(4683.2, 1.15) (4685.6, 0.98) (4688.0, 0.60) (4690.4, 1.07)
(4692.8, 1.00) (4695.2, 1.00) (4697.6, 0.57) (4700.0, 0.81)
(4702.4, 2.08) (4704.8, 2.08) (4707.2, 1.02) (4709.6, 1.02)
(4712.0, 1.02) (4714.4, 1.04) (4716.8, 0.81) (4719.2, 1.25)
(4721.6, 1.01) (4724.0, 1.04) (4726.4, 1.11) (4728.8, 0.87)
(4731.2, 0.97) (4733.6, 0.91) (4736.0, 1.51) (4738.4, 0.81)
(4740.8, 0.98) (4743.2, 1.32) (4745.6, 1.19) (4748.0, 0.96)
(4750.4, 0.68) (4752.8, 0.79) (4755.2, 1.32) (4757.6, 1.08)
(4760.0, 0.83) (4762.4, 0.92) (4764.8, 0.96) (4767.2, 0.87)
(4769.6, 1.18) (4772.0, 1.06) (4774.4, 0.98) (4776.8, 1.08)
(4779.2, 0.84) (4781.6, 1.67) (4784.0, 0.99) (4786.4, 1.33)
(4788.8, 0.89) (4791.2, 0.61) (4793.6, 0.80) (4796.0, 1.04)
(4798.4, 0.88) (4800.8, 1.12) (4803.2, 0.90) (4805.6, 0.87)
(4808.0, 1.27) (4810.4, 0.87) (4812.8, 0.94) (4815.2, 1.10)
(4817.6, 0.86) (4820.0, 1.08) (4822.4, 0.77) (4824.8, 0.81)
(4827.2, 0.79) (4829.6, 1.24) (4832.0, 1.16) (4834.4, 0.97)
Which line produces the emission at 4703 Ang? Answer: Hgamma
